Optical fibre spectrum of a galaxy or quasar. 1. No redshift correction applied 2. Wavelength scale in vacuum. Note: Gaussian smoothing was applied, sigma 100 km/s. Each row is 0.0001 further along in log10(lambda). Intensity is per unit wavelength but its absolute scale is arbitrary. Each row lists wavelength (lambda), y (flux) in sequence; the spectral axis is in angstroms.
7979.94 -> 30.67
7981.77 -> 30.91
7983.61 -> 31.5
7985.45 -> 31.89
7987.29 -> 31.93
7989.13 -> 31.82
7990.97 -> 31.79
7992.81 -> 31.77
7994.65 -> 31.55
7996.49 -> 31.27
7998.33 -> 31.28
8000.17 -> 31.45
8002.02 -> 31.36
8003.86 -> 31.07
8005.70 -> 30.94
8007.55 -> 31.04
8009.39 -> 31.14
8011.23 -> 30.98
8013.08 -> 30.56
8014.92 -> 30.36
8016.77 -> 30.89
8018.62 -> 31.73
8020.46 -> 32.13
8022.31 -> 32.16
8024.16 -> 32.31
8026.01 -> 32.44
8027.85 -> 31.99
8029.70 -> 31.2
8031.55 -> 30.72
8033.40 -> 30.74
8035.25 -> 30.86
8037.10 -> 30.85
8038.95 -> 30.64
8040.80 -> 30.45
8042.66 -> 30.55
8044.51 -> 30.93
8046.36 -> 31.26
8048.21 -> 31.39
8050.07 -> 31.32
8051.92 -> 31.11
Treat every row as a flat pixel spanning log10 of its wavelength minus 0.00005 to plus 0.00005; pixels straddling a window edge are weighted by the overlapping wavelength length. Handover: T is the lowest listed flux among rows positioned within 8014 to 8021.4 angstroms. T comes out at 30.36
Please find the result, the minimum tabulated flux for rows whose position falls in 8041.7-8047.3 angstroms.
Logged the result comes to 30.55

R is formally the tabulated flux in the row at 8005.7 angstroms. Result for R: 30.94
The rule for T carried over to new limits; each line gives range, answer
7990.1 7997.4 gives 31.27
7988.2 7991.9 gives 31.79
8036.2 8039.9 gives 30.64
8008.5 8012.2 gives 30.98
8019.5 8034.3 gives 30.72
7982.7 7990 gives 31.5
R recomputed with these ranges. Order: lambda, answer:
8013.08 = 30.56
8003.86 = 31.07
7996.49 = 31.27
